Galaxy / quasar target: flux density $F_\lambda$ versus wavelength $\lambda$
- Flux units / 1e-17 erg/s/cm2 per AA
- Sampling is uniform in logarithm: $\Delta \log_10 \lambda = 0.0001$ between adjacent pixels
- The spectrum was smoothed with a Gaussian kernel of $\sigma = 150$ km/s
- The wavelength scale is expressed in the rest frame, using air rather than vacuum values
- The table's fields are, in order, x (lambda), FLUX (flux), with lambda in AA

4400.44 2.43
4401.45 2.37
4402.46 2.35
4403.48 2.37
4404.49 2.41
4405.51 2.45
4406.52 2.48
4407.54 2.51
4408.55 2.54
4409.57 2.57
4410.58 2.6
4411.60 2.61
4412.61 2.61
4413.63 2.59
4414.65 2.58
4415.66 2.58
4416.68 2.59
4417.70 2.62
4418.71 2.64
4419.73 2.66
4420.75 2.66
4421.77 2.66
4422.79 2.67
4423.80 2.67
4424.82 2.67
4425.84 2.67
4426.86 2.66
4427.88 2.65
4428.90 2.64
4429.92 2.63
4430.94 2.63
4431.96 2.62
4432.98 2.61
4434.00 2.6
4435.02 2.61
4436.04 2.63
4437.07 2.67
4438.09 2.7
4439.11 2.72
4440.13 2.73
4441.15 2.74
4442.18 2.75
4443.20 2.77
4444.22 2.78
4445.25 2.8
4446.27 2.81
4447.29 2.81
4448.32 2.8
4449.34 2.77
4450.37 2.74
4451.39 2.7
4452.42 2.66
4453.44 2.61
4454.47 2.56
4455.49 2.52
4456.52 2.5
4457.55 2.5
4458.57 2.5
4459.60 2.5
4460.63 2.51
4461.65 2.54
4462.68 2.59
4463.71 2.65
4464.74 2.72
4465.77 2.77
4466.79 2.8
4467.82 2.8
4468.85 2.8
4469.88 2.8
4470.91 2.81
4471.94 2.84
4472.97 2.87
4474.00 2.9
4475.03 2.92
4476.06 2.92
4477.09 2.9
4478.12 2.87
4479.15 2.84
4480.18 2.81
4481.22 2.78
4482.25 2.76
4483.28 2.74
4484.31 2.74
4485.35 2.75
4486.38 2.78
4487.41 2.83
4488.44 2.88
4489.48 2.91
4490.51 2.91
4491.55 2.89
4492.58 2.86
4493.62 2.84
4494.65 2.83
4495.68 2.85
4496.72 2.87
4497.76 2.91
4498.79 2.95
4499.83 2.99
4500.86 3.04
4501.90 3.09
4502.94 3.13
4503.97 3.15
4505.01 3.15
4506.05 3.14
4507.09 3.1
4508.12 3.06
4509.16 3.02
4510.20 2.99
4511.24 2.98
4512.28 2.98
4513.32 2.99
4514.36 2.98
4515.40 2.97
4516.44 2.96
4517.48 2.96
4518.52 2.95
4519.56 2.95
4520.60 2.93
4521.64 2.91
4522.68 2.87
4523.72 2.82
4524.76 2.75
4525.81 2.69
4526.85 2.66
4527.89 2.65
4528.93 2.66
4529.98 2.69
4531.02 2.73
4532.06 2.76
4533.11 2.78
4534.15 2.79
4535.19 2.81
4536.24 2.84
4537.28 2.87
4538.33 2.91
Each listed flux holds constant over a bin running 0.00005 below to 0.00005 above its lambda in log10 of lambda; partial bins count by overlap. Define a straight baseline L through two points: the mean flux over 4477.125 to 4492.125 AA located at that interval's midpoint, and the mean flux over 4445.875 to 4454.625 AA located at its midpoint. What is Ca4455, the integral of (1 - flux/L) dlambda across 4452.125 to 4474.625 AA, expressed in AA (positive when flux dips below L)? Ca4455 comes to 0.7 AA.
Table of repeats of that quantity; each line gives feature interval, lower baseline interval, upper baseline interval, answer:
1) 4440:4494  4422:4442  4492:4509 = 1.5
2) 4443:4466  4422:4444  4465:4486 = 0.8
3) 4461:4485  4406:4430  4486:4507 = 0.5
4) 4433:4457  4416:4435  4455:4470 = -0.5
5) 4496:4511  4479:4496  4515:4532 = -1.2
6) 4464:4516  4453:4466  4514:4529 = -3.7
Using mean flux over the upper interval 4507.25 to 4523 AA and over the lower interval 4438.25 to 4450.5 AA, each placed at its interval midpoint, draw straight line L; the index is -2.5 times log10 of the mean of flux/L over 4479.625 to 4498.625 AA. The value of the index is 0.02 mag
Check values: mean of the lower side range 2.77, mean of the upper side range 2.97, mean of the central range 2.83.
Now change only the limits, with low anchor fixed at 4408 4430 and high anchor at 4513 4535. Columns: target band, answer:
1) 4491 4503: -0.06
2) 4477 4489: -0.02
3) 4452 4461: 0.07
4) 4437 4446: -0.03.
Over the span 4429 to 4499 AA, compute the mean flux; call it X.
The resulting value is 2.74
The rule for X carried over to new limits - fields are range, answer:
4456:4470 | 2.64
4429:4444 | 2.67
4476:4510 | 2.92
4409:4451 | 2.67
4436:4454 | 2.73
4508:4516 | 2.99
